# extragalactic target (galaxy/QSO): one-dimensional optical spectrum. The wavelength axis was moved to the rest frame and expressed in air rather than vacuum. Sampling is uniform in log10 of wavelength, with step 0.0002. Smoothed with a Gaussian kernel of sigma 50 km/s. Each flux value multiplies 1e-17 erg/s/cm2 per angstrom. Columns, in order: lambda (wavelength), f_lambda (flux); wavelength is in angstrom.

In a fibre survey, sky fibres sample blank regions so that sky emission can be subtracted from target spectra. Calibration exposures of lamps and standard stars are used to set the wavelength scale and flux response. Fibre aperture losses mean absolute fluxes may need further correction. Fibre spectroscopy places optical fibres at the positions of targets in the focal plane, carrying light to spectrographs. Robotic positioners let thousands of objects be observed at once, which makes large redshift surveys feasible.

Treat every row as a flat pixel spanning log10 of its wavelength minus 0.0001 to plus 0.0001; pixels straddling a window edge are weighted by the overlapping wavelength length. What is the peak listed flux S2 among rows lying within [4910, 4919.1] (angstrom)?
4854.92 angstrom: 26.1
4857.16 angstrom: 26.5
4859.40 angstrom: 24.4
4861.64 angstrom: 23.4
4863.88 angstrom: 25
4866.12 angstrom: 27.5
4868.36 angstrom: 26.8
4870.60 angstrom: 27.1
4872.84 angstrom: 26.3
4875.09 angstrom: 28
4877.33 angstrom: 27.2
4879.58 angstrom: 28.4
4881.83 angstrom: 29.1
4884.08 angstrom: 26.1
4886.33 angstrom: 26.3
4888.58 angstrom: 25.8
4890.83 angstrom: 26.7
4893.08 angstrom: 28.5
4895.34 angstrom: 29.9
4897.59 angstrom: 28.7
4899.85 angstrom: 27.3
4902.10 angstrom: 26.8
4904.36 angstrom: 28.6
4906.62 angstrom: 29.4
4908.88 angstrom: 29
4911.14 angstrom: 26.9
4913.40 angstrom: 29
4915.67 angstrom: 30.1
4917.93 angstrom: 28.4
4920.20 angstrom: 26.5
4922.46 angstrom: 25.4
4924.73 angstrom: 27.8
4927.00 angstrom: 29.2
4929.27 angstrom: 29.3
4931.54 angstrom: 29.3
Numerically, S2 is 30.1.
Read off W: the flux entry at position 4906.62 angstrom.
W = 29.4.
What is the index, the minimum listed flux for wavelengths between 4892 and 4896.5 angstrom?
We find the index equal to 28.5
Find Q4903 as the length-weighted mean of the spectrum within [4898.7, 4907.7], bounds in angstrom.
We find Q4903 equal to 28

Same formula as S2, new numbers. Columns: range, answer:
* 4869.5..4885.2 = 29.1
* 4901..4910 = 29.4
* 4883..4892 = 26.7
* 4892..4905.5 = 29.9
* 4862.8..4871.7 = 27.5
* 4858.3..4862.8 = 24.4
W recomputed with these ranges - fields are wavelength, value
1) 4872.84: 26.3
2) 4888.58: 25.8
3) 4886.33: 26.3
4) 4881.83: 29.1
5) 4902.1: 26.8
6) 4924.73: 27.8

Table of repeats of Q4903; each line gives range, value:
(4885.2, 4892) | 26.3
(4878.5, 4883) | 28.7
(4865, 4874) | 26.9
